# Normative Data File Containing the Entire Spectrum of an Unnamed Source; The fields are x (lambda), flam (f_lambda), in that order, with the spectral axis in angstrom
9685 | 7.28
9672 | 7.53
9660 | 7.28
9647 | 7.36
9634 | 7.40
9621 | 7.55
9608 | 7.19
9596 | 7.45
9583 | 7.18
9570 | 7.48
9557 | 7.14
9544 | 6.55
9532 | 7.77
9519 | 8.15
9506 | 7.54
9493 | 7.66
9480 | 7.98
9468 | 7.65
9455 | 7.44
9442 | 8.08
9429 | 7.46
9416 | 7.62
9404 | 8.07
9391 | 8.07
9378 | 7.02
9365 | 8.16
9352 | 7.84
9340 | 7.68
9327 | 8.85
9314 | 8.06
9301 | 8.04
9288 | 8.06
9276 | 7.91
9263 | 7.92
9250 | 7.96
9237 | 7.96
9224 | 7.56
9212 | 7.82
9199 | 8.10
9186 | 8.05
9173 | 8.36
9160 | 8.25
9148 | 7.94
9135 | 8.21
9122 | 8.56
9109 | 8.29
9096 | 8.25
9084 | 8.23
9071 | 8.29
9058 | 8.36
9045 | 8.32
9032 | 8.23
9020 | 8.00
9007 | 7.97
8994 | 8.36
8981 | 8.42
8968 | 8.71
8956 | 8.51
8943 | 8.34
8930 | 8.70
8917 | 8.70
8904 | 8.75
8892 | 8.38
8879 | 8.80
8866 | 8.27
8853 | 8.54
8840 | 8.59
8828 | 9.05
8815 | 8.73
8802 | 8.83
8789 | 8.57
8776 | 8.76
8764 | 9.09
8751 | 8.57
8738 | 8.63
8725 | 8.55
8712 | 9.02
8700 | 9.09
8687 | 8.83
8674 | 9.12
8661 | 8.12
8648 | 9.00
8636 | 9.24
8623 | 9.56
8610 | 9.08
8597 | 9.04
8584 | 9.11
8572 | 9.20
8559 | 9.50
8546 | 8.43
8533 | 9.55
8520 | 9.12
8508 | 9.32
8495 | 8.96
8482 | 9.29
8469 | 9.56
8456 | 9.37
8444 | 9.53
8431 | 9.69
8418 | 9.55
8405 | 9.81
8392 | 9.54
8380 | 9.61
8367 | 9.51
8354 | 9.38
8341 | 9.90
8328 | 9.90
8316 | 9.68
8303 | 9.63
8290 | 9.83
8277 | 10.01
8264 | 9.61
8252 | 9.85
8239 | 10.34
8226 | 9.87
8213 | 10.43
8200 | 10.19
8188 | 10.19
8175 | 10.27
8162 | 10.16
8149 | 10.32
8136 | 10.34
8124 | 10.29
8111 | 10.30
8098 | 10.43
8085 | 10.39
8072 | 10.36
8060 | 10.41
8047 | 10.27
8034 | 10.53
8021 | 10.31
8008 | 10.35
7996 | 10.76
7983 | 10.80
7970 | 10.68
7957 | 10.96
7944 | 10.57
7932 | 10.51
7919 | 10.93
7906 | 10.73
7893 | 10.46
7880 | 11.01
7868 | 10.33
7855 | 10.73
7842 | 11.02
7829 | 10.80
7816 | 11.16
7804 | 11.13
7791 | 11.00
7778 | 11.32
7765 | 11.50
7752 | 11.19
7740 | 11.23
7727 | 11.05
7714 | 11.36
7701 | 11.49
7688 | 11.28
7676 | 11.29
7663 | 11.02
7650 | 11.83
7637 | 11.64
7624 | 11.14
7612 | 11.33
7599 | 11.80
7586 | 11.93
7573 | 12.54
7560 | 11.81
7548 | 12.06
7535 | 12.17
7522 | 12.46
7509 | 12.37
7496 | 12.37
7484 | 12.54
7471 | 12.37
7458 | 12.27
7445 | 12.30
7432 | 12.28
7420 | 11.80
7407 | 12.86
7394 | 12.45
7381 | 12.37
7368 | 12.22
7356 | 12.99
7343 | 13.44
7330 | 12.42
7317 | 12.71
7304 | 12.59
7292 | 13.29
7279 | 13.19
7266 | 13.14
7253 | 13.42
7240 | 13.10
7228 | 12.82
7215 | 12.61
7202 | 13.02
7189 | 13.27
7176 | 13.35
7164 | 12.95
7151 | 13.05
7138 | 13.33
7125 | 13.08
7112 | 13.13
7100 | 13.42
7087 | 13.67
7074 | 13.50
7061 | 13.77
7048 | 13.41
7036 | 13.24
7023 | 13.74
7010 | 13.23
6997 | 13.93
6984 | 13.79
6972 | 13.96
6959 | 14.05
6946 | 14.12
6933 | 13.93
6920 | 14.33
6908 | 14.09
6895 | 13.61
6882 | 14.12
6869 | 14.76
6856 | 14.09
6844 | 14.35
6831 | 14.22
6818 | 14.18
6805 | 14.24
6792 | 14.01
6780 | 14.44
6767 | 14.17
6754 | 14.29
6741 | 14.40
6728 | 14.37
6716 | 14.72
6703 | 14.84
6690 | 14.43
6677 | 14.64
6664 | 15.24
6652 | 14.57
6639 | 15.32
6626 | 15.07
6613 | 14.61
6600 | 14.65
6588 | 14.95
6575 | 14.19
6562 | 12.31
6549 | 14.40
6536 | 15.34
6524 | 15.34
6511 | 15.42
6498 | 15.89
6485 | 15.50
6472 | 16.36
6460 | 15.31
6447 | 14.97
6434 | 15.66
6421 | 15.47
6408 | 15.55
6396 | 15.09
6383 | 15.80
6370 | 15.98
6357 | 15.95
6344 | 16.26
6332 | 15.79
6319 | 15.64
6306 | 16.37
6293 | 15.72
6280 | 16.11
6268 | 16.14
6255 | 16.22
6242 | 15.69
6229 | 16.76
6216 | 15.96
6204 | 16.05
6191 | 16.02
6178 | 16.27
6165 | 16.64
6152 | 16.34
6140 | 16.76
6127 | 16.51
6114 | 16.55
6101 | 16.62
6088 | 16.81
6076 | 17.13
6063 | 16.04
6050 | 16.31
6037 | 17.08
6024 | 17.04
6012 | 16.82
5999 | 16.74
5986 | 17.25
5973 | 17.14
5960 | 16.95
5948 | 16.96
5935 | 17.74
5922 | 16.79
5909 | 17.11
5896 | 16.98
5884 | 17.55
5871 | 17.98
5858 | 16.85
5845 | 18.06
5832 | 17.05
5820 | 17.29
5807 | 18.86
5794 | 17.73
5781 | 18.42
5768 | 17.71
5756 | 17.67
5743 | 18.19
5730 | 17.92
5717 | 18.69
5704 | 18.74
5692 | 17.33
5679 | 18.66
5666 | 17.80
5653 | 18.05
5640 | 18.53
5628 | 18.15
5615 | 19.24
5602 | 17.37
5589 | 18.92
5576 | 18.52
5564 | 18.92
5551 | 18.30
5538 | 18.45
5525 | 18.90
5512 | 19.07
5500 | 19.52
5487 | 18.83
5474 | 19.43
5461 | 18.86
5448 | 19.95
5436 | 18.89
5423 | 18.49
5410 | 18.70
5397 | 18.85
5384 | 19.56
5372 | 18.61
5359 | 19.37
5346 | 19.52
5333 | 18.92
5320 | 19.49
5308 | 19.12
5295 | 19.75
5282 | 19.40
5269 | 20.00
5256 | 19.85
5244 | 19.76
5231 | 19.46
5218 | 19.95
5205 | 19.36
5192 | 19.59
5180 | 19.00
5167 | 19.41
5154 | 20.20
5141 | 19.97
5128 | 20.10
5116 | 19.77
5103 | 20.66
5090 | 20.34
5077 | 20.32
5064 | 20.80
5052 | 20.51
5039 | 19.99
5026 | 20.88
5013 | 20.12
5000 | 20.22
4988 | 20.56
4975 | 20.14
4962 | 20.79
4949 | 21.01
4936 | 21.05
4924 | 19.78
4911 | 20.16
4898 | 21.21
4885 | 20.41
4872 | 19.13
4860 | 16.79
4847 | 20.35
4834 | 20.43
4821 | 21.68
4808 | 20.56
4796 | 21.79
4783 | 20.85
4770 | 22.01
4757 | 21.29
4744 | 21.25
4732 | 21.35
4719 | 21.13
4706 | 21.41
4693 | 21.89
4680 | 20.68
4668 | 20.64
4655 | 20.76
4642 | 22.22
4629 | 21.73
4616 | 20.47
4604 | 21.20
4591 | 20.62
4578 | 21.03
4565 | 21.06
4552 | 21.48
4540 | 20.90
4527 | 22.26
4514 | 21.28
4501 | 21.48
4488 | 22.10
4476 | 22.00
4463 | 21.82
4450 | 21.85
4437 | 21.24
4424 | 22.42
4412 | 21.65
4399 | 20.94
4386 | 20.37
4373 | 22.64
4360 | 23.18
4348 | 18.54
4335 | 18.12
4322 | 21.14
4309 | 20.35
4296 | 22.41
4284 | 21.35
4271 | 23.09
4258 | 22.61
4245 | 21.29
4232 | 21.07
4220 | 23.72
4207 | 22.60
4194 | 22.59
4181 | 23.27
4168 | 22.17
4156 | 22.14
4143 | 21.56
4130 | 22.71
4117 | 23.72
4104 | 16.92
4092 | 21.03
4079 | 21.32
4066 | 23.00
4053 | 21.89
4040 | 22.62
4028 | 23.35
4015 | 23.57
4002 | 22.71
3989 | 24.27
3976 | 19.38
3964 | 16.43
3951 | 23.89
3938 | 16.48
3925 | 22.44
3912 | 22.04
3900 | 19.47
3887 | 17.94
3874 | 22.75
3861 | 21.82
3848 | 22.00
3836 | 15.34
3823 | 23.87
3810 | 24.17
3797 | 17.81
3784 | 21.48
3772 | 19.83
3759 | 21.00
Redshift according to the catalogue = 0.000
